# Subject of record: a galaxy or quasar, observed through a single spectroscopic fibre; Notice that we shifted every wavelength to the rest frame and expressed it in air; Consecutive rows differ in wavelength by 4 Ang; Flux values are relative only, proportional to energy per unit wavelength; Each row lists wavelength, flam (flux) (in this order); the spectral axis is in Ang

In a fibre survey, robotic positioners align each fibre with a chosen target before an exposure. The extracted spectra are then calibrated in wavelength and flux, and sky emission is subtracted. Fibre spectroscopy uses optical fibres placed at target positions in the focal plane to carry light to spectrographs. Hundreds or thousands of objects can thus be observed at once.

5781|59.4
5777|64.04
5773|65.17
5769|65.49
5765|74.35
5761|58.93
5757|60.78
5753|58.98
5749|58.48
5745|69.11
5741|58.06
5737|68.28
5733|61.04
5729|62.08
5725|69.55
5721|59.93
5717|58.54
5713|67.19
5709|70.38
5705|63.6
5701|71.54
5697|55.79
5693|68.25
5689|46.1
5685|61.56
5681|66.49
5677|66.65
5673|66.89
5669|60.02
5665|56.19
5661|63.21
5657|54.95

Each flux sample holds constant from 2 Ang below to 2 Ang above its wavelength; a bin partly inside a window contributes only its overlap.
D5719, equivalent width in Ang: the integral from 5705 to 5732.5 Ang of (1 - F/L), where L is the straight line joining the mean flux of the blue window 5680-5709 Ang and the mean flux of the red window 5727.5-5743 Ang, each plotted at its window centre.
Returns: -0.9 Ang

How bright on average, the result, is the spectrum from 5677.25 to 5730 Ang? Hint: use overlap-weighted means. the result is 63.3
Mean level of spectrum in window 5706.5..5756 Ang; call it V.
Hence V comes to 63.4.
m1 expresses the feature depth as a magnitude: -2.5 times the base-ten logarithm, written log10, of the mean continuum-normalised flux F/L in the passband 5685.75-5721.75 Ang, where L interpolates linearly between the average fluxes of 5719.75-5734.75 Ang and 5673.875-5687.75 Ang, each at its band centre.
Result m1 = 0.02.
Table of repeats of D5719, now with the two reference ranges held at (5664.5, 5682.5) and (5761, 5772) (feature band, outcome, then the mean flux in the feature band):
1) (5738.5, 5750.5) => 0.8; 62.3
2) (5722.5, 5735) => 0.4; 64.1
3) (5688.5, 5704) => 0.6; 62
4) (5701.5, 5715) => -0.5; 67.6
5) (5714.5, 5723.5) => 0.7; 60.2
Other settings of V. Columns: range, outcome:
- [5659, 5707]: 62.2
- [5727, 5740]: 63.4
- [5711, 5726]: 63.4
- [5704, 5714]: 67.4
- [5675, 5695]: 61.8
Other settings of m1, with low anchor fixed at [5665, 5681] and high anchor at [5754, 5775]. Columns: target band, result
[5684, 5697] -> 0.106 mag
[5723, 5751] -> 0.010 mag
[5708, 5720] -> -0.006 mag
